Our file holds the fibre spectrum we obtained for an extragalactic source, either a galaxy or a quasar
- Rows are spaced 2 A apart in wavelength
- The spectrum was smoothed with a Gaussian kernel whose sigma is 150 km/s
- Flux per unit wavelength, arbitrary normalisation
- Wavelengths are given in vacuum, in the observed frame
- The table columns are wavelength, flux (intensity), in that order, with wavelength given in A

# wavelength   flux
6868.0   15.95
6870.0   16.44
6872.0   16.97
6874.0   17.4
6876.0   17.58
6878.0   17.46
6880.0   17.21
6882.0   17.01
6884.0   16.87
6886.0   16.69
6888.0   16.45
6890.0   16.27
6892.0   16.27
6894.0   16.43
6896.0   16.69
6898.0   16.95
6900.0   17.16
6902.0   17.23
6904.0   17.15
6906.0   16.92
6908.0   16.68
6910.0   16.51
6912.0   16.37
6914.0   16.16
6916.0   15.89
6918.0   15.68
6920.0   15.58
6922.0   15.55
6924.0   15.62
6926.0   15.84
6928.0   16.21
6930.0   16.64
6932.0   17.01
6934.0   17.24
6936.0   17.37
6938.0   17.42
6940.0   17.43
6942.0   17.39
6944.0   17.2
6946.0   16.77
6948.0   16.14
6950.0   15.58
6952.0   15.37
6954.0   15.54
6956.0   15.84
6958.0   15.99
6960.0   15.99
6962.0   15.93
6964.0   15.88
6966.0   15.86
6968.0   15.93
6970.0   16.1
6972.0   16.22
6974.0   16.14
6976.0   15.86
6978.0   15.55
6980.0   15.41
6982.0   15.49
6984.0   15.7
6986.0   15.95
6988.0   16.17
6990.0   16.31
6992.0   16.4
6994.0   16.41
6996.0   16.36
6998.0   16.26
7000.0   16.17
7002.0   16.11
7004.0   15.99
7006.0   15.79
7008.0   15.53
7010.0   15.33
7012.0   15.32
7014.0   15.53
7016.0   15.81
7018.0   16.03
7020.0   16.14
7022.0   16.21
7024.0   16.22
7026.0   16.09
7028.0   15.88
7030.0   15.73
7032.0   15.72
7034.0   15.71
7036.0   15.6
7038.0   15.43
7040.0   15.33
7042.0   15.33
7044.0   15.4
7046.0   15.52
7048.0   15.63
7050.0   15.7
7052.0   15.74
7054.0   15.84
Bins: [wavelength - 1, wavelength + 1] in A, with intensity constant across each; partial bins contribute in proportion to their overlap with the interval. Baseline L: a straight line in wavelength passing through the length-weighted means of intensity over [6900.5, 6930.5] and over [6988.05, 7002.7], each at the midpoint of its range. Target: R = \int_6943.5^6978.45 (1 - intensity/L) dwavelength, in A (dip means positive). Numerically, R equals 0.6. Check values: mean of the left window 16.3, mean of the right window 16.3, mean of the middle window 16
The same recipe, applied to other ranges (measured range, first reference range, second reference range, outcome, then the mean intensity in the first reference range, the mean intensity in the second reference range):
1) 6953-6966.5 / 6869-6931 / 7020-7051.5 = 0.3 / 16.6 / 15.7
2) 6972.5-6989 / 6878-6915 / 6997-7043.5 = 0.3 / 16.7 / 15.8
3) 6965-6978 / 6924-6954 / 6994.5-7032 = 0.3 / 16.6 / 15.9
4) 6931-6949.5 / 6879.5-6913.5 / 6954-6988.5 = -1.0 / 16.7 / 15.9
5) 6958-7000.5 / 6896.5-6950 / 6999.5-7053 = 0.3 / 16.6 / 15.7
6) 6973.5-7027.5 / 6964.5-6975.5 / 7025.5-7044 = -0.3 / 16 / 15.6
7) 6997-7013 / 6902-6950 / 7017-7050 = 0.1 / 16.5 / 15.7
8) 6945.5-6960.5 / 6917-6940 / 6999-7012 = 0.3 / 16.4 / 15.8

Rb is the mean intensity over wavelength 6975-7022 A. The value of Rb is 15.9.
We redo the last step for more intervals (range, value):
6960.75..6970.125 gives 15.9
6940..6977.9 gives 16.1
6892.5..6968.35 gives 16.4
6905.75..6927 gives 16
